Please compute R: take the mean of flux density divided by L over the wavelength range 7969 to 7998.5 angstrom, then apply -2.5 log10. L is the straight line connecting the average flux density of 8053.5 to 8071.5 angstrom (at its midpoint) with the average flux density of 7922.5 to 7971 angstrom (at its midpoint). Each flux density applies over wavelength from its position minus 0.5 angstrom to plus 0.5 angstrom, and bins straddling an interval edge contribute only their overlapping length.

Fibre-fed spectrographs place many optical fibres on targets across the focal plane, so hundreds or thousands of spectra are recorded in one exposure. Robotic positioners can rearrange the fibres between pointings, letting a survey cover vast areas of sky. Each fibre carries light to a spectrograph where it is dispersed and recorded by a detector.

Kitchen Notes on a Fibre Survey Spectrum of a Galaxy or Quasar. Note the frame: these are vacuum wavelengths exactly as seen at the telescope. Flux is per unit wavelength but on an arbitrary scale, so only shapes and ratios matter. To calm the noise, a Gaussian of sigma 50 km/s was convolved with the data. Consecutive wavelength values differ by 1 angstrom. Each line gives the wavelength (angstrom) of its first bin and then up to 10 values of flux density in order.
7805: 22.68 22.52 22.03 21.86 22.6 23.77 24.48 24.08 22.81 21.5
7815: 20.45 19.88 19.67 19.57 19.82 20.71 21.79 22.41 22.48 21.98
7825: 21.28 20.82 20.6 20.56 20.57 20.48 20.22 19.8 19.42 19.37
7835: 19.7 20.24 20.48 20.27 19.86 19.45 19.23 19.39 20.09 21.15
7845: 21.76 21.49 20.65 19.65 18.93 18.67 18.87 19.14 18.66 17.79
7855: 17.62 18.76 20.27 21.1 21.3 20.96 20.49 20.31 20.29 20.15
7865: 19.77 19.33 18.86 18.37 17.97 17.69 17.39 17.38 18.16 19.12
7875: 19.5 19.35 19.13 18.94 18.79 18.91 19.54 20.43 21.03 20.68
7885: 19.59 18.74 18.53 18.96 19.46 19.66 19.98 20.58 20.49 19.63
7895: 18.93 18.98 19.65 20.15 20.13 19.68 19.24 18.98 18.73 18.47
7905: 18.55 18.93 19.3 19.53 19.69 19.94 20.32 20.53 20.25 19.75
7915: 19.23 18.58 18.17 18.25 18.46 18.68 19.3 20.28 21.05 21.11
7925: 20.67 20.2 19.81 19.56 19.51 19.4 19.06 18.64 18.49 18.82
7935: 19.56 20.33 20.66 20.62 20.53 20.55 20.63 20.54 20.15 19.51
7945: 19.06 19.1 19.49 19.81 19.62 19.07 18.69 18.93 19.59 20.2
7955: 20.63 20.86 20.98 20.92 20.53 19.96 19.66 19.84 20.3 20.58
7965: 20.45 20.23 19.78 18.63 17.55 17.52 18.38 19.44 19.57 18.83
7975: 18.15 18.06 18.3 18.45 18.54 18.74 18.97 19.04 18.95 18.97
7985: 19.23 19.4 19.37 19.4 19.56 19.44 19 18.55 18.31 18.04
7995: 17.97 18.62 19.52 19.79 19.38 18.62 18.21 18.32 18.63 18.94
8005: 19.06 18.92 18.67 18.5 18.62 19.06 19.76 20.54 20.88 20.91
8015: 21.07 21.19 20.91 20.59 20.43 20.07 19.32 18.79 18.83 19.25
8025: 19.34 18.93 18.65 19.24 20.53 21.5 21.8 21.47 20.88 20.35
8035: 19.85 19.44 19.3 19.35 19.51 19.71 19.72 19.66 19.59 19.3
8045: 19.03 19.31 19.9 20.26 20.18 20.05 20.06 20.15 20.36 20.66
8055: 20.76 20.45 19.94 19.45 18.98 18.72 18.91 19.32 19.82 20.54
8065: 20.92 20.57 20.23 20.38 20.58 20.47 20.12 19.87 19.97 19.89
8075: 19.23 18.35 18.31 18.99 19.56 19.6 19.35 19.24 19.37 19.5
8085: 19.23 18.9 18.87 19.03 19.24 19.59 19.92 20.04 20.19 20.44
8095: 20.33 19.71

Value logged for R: 0.06 mag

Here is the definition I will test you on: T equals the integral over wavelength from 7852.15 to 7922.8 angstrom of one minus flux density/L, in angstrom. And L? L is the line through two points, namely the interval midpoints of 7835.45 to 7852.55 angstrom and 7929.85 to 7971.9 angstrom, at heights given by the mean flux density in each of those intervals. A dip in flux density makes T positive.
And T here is 1.8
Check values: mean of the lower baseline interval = 20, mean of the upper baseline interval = 19.7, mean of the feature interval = 19.4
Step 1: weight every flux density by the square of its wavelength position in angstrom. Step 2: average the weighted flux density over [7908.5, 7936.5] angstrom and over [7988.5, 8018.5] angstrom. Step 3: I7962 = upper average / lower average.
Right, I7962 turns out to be 1.0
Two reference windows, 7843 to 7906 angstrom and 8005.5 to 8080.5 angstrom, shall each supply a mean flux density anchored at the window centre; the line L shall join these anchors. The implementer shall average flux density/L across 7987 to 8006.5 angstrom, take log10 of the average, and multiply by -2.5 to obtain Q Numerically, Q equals 0.049 mag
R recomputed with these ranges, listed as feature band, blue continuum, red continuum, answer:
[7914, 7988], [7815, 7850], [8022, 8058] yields 0.03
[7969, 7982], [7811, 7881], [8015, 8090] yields 0.07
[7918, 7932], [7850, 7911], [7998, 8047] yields -0.01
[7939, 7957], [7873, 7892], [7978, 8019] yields -0.03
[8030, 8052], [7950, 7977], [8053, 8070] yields 0.00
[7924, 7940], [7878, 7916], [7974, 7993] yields -0.03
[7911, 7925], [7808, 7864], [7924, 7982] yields 0.01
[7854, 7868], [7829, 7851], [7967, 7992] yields 0.00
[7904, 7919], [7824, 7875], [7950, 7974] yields 0.02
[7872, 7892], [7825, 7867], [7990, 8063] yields 0.03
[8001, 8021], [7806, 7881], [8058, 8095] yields 0.00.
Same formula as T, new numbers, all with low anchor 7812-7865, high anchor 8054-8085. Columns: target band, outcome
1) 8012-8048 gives -0.3 angstrom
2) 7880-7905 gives 0.7 angstrom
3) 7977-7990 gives 0.6 angstrom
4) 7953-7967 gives -0.3 angstrom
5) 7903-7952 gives 1.2 angstrom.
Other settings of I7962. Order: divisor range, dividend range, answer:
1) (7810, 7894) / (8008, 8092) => 1.04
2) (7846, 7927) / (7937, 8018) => 1.02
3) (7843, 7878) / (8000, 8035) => 1.06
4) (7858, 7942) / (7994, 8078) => 1.04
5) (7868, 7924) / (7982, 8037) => 1.04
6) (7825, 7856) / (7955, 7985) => 1.01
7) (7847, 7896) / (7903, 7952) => 1.03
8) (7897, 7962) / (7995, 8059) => 1.03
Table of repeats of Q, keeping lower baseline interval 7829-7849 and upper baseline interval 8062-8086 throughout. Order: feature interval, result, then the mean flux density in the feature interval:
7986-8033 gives 0.02 mag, 19.5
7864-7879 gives 0.08 mag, 18.7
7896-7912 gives 0.03 mag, 19.4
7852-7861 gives 0.03 mag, 19.6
